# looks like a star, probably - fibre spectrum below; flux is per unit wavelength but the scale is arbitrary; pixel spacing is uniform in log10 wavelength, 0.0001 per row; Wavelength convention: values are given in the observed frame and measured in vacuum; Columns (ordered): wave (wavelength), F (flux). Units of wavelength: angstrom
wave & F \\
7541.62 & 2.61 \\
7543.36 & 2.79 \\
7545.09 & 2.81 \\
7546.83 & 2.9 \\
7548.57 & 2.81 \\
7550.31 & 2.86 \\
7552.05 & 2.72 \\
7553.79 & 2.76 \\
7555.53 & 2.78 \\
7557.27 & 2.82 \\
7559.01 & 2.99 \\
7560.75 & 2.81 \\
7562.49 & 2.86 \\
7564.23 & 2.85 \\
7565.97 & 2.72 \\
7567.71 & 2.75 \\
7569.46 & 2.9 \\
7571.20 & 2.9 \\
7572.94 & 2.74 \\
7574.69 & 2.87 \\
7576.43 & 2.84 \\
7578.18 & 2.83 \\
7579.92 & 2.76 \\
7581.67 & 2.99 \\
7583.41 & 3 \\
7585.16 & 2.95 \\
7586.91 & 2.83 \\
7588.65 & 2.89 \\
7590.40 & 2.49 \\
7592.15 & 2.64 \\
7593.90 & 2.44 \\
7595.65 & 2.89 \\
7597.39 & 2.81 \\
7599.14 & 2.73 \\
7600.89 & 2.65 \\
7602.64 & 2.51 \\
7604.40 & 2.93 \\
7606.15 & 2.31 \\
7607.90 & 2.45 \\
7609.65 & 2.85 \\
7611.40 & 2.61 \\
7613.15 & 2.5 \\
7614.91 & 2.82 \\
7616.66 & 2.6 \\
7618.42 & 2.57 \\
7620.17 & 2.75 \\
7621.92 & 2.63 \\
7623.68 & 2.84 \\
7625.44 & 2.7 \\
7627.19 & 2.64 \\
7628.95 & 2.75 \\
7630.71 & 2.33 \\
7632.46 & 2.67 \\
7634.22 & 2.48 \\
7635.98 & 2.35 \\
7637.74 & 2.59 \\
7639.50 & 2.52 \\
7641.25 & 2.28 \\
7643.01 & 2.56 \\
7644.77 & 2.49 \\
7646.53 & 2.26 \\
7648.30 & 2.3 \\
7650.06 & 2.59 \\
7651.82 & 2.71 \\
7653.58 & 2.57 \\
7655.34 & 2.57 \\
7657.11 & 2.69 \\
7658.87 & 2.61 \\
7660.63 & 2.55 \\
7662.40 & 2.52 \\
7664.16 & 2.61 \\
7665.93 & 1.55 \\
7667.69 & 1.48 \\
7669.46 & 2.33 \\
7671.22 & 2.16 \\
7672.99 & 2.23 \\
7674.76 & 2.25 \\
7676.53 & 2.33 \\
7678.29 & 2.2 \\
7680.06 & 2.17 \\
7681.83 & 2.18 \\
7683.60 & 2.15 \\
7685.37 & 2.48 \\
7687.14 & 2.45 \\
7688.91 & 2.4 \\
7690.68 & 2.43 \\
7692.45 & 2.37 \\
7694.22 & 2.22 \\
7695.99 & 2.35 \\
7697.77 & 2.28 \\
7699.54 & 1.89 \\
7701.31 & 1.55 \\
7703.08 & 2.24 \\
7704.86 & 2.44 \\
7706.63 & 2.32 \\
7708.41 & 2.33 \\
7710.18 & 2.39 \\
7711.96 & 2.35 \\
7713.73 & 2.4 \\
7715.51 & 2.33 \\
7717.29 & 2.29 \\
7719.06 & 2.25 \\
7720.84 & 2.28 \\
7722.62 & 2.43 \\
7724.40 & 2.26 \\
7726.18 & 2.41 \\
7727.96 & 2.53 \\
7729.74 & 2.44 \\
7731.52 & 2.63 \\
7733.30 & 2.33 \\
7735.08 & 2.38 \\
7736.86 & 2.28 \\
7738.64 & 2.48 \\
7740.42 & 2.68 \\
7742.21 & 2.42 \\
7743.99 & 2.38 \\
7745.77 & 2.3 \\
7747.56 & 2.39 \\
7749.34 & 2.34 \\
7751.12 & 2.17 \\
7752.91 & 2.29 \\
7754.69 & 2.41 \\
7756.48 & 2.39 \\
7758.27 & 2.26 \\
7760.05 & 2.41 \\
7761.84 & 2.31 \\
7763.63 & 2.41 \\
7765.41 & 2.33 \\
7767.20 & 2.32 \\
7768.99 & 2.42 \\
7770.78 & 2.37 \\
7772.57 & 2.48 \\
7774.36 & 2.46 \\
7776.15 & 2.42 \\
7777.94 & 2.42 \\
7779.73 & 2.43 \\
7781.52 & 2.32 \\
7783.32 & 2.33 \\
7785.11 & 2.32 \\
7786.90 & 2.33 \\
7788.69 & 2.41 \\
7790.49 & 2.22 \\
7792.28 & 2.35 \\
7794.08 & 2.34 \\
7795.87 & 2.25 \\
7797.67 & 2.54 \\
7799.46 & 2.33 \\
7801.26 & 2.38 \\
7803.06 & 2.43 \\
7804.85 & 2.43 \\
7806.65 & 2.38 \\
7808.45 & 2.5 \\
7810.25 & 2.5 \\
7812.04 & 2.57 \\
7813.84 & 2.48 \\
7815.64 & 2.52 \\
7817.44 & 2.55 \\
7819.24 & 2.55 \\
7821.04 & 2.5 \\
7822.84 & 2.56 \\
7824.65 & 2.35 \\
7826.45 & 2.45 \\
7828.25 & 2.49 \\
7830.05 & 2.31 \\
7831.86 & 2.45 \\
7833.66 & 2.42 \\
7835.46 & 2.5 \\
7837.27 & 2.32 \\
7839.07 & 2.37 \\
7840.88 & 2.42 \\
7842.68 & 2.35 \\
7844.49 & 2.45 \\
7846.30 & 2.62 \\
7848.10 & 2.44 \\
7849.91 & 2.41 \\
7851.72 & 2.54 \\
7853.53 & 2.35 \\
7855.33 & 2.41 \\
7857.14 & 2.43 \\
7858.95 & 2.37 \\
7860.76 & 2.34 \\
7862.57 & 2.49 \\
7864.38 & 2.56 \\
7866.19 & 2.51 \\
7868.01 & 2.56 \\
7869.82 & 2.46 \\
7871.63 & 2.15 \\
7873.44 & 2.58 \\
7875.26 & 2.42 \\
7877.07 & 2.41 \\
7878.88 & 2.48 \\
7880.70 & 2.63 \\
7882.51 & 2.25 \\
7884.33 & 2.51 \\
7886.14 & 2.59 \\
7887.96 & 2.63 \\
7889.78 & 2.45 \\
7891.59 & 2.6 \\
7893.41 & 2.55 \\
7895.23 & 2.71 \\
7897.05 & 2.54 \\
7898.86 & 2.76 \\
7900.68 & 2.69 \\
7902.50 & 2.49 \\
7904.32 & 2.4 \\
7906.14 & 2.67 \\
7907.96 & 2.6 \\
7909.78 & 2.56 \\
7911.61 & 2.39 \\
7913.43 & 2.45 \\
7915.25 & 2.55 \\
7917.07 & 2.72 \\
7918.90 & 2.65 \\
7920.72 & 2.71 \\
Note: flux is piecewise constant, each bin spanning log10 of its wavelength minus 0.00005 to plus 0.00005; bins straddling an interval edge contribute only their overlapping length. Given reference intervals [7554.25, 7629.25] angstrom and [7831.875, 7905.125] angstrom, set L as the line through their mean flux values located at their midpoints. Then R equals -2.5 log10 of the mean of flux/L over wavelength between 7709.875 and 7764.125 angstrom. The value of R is 0.10 mag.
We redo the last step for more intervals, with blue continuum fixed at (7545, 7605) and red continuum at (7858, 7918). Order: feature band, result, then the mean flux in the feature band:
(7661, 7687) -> 0.225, 2.2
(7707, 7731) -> 0.132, 2.36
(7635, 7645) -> 0.115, 2.46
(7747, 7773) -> 0.123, 2.35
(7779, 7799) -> 0.113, 2.35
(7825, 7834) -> 0.065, 2.42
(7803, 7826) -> 0.041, 2.49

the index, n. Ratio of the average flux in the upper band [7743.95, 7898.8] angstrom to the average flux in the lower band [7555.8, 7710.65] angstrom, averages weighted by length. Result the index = 1.0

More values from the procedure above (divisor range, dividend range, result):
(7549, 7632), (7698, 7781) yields 0.86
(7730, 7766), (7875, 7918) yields 1.07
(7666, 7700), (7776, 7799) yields 1.06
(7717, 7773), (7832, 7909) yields 1.05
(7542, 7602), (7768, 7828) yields 0.86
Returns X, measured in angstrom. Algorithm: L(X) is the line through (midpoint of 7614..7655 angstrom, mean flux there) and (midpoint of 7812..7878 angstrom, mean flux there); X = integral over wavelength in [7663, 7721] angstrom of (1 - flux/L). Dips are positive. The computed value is 6.9 angstrom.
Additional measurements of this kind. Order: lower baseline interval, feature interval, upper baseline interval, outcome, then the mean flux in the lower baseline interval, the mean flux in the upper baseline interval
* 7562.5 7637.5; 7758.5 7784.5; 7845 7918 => 2.0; 2.71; 2.51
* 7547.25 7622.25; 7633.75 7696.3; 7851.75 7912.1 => 7.6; 2.76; 2.5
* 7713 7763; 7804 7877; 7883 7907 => 1.6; 2.37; 2.58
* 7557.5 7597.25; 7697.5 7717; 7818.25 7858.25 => 3.0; 2.82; 2.44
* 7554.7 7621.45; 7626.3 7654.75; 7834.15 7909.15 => 2.1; 2.75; 2.49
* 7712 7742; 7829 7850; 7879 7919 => 0.7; 2.4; 2.56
